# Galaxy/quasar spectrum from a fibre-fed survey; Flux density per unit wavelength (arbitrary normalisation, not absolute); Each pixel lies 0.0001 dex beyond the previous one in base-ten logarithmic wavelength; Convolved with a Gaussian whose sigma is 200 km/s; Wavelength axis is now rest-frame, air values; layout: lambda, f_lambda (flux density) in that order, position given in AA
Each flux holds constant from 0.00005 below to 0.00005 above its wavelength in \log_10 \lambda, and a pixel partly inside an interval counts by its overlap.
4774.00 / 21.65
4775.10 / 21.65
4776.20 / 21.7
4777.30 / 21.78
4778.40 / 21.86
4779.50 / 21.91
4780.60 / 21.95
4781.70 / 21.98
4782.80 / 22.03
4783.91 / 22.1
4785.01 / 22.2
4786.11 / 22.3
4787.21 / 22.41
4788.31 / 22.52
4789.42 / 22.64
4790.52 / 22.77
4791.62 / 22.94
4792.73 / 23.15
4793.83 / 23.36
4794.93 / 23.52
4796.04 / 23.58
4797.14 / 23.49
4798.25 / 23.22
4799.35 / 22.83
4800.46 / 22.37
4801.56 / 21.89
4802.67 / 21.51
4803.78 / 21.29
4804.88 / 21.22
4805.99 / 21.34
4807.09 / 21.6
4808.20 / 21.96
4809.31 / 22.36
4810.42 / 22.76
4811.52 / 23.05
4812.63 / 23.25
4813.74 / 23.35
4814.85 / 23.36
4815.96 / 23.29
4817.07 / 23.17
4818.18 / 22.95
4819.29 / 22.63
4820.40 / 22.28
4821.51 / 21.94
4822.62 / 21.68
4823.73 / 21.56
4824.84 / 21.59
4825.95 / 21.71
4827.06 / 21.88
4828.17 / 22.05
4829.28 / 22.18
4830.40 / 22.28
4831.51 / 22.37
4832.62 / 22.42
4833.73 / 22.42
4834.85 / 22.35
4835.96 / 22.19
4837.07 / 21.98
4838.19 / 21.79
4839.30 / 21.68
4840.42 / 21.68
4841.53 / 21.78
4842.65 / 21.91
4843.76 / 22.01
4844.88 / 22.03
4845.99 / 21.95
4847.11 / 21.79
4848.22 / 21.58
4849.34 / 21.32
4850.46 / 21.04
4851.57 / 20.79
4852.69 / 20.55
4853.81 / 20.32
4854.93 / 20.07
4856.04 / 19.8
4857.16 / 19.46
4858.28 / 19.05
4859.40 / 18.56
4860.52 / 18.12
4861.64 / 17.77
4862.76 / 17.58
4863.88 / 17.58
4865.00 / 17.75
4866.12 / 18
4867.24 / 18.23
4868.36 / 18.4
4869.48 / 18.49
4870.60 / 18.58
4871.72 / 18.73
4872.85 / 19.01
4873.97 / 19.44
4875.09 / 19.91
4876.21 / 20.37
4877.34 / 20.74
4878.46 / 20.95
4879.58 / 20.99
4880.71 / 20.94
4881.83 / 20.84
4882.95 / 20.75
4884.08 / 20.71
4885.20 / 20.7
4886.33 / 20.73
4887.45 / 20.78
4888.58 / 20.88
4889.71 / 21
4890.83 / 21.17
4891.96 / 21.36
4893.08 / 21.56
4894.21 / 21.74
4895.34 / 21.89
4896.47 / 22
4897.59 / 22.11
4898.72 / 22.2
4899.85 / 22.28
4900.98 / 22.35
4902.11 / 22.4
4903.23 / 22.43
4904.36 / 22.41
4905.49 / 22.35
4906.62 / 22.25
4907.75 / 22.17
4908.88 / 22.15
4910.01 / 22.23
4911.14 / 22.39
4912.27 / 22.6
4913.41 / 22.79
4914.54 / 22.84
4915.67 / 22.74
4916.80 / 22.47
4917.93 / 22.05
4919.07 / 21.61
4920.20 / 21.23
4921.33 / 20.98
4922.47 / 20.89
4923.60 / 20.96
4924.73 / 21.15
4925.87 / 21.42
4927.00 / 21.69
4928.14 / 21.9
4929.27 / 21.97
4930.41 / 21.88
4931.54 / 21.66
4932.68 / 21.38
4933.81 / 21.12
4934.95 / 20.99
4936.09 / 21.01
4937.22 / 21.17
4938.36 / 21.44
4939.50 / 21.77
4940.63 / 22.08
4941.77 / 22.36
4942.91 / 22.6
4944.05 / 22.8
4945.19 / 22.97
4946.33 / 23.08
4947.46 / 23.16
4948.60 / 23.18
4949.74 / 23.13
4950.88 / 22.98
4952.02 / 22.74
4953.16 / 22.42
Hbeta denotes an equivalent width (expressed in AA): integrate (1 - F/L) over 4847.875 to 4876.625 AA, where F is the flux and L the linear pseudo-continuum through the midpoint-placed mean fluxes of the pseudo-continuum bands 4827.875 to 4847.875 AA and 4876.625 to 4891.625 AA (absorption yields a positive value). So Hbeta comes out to 2.95 AA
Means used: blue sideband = 22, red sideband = 20.9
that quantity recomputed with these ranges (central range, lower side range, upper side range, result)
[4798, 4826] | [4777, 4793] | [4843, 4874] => -1.3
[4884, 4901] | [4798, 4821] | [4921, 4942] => 0.2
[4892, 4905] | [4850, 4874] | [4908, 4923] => -0.6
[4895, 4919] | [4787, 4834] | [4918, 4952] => -0.3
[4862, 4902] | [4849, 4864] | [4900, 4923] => 0.8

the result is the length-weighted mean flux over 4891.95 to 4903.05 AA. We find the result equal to 22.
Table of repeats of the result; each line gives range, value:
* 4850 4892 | 19.7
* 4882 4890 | 20.8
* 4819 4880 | 20.6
